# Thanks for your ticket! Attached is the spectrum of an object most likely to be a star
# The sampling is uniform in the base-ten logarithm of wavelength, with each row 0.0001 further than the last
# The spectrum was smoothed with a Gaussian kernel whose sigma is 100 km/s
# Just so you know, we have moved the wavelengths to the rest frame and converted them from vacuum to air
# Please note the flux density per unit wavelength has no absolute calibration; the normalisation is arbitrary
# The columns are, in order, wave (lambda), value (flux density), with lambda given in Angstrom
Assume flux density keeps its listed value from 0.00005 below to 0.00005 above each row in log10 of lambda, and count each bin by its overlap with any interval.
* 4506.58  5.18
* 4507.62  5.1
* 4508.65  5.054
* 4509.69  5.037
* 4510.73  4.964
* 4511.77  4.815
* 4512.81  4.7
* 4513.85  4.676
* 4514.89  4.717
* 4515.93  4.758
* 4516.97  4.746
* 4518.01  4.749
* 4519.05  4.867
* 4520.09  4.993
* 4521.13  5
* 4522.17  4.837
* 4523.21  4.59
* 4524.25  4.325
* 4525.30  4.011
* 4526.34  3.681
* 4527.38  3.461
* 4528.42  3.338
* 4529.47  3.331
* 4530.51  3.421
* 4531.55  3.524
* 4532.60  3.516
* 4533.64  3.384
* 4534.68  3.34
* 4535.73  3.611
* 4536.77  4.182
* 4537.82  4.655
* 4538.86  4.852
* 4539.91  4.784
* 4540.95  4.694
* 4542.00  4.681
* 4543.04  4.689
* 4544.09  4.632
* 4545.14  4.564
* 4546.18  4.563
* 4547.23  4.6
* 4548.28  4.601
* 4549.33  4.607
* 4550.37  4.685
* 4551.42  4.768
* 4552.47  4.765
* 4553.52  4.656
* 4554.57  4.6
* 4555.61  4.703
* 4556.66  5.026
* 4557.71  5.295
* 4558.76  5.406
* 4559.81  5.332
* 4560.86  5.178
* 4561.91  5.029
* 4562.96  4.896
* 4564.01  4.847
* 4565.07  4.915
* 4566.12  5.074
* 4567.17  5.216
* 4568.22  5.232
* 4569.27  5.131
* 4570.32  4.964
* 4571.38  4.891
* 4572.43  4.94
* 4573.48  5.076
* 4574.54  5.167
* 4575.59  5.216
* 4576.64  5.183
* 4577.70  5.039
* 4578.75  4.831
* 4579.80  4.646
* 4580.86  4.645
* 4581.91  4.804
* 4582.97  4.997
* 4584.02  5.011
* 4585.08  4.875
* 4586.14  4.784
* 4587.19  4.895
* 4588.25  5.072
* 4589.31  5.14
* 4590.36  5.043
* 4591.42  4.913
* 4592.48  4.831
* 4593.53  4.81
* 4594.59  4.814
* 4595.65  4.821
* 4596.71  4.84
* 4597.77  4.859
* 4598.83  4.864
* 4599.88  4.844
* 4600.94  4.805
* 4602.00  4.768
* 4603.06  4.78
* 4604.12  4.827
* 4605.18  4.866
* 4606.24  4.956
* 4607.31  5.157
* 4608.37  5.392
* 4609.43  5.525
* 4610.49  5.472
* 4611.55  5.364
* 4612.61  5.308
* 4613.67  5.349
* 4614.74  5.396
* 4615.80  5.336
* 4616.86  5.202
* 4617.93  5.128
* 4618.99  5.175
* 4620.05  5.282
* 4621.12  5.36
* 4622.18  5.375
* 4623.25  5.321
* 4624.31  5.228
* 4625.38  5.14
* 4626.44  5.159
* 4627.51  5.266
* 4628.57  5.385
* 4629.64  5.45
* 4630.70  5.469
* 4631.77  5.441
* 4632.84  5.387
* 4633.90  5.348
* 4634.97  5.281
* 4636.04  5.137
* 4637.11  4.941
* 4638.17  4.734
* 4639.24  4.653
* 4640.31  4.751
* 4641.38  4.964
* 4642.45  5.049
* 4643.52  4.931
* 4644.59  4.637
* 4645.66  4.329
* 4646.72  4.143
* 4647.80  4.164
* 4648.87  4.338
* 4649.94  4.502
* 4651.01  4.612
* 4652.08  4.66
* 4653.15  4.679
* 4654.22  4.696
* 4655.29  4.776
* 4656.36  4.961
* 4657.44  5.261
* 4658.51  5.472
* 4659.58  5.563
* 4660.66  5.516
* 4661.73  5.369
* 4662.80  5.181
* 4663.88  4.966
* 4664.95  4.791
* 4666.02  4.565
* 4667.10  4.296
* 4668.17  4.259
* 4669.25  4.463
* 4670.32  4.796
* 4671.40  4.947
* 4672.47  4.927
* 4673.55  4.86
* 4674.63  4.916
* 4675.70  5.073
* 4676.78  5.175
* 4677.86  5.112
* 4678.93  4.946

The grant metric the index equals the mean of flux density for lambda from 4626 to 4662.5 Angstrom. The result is 4.97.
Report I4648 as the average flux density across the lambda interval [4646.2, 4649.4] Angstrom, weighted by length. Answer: 4.2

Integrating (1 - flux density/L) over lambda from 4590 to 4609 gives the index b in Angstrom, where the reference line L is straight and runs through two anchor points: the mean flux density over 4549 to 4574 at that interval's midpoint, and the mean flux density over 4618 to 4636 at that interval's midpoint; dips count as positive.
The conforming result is 0.98 Angstrom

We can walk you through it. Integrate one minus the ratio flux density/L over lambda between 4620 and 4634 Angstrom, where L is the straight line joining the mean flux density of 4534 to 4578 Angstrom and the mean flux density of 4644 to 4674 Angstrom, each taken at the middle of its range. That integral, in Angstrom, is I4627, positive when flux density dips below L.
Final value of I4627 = -1.6 Angstrom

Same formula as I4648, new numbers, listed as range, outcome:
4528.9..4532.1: 3.42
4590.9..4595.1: 4.85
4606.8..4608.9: 5.28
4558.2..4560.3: 5.37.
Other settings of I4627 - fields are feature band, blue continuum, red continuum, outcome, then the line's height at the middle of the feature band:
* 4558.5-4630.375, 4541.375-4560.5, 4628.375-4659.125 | -3.4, 4.84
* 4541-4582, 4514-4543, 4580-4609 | -2.9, 4.57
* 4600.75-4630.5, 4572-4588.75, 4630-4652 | -2.0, 4.89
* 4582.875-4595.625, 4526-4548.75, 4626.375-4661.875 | -1.1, 4.52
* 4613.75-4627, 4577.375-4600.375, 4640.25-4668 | -1.1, 4.85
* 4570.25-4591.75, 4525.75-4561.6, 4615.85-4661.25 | -1.5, 4.64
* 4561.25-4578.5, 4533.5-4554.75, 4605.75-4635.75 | -1.0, 4.76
